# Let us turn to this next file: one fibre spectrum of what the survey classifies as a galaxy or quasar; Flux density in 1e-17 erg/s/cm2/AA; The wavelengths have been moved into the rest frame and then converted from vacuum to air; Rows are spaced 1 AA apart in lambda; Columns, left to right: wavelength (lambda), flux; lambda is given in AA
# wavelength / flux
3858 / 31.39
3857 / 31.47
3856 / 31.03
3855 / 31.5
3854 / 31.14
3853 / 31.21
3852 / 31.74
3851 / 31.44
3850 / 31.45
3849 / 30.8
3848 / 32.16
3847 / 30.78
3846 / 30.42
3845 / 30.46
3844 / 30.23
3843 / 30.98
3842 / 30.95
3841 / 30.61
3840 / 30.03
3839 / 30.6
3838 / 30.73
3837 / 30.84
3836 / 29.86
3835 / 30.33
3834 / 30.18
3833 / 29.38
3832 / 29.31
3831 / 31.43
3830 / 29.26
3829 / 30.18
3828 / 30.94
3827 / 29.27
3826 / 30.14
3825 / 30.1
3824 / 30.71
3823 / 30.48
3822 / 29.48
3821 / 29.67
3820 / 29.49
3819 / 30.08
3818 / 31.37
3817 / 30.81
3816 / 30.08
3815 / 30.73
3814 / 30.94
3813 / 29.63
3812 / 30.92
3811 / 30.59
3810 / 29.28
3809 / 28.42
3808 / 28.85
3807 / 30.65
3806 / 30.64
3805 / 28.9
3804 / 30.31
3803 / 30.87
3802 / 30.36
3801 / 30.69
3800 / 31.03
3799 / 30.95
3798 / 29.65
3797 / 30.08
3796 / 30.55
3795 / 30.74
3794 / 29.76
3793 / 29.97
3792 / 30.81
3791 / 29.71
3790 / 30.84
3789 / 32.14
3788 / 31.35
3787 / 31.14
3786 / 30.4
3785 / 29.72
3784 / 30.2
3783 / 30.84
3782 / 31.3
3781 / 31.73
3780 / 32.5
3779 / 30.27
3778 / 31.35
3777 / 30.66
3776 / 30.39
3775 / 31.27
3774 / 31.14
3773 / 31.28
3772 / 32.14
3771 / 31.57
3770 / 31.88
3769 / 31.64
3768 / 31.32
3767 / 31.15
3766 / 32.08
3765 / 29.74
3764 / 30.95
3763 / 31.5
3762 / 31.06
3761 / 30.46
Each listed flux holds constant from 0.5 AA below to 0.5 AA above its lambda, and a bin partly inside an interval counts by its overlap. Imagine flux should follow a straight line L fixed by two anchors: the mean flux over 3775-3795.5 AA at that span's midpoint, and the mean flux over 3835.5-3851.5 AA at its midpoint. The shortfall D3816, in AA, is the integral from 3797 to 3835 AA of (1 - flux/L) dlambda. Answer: 0.8 AA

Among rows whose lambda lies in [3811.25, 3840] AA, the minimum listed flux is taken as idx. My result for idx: 29.26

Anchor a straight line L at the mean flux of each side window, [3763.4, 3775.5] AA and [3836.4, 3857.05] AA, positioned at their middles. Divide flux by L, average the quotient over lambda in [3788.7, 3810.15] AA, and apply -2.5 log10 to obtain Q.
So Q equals 0.03 mag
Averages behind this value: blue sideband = 31.3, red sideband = 31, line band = 30.2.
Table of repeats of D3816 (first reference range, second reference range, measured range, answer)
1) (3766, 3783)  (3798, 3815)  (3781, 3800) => 0.1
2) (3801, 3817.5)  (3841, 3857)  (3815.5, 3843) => 0.3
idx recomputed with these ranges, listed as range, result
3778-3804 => 29.65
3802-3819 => 28.42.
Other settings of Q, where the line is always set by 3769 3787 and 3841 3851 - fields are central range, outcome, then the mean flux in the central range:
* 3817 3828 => 0.03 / 30.2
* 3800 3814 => 0.03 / 30.1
